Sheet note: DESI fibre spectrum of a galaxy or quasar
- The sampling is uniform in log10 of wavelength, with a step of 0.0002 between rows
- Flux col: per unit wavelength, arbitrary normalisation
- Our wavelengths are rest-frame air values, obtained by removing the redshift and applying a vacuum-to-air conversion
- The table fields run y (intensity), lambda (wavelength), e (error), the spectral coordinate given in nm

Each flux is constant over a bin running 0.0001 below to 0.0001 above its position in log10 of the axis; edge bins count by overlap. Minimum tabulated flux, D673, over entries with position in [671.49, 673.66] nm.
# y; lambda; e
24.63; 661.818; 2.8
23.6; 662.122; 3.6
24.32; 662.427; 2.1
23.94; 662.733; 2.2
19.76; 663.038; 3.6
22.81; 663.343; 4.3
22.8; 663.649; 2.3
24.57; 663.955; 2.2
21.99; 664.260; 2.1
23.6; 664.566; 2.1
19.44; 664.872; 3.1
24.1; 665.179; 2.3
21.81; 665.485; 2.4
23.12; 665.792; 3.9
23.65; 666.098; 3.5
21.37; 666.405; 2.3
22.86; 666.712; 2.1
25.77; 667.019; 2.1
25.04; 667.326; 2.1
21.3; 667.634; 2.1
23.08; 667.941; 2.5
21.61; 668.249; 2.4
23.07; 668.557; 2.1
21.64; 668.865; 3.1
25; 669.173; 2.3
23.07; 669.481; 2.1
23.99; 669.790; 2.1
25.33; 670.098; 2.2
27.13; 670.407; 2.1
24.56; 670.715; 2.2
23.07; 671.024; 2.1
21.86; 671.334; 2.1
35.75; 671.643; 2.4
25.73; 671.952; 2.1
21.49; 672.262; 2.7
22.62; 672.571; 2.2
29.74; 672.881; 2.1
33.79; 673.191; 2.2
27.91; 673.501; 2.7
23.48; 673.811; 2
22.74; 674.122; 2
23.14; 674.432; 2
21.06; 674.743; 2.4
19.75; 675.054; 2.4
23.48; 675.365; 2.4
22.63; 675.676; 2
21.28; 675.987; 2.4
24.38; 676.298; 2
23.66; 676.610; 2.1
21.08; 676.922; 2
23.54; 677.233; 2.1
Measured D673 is 21.49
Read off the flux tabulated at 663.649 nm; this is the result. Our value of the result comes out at 22.8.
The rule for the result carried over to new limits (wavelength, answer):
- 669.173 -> 25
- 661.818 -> 24.63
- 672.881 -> 29.74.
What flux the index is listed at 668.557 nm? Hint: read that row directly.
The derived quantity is 23.07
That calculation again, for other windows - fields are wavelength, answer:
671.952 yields 25.73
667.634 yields 21.3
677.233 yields 23.54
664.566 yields 23.6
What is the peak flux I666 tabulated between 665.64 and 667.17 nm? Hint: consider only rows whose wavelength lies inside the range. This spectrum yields 25.77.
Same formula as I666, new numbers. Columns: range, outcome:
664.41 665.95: 24.1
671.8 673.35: 33.79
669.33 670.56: 27.13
